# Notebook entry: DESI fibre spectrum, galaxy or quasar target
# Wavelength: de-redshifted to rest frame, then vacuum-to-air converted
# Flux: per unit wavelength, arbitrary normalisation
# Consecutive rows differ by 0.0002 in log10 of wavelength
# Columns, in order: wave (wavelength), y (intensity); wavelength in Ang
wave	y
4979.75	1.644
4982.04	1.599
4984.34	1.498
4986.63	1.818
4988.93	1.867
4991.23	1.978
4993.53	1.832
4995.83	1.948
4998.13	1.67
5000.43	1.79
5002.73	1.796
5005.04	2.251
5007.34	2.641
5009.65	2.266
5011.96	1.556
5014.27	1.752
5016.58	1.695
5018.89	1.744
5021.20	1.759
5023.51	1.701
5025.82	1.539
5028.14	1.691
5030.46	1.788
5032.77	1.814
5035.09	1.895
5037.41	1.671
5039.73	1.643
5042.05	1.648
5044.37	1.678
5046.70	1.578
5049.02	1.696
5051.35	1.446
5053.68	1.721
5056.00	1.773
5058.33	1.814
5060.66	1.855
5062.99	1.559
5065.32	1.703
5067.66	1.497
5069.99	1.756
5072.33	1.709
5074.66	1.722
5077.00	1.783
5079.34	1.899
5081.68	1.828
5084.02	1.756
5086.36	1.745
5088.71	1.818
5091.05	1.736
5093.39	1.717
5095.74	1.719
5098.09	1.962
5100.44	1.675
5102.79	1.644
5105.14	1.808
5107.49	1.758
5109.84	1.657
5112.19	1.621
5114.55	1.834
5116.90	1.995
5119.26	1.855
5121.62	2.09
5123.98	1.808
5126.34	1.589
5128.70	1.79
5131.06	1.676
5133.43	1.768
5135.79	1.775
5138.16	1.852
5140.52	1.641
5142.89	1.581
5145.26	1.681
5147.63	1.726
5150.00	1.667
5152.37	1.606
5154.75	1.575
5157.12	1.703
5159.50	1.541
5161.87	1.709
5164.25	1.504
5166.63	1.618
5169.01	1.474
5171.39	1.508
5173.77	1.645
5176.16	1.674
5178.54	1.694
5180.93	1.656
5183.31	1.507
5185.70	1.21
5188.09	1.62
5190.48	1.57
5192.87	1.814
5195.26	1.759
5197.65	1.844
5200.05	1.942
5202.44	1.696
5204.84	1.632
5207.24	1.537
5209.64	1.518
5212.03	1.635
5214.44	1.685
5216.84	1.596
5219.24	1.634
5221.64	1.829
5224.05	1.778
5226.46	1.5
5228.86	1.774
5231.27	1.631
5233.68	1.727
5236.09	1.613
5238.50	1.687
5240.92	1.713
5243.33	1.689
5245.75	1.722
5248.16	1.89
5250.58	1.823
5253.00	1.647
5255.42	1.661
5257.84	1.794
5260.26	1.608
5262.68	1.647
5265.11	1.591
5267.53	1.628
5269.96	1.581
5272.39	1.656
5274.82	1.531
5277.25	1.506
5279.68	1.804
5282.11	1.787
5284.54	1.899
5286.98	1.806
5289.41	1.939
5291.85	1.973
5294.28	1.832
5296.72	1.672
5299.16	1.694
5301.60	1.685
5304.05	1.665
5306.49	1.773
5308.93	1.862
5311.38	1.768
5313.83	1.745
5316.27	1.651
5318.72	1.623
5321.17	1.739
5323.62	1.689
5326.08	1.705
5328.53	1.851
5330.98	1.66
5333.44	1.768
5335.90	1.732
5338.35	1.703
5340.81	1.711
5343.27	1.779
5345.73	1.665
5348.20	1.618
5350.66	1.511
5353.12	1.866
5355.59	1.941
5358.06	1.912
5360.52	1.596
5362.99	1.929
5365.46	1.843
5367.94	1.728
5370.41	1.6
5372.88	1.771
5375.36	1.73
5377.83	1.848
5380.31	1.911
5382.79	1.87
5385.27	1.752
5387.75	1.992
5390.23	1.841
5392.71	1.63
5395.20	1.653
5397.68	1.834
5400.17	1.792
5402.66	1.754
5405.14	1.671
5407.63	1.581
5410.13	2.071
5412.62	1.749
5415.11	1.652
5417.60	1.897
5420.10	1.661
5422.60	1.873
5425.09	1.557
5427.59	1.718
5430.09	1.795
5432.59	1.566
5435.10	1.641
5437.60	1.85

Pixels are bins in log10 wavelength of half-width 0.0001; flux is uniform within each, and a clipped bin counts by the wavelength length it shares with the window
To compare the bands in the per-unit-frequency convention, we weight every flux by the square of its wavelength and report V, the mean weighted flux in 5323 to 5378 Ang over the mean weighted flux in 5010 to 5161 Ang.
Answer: 1.12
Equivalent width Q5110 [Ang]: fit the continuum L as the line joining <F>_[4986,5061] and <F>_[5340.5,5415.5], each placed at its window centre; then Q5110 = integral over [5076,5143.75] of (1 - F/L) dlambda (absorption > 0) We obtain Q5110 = 0.7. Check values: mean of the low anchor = 1.8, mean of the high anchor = 1.77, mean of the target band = 1.77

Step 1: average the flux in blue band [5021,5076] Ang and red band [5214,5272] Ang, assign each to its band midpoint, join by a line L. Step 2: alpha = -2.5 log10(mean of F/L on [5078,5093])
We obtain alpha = -0.06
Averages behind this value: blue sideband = 1.69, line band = 1.79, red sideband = 1.68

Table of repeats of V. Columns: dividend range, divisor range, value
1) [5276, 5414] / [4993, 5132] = 1.11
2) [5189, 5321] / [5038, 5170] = 1.06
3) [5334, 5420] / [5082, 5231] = 1.14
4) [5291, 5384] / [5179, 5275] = 1.10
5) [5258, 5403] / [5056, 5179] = 1.10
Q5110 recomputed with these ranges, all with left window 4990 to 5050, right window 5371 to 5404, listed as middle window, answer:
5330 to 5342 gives 0.5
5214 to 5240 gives 1.8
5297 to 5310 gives 0.5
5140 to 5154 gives 1.2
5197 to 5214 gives 1.1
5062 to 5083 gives 1.0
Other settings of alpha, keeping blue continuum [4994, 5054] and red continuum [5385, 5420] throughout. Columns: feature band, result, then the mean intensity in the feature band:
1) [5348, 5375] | 0.009 mag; 1.76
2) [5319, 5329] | 0.031 mag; 1.73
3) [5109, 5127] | -0.020 mag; 1.82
